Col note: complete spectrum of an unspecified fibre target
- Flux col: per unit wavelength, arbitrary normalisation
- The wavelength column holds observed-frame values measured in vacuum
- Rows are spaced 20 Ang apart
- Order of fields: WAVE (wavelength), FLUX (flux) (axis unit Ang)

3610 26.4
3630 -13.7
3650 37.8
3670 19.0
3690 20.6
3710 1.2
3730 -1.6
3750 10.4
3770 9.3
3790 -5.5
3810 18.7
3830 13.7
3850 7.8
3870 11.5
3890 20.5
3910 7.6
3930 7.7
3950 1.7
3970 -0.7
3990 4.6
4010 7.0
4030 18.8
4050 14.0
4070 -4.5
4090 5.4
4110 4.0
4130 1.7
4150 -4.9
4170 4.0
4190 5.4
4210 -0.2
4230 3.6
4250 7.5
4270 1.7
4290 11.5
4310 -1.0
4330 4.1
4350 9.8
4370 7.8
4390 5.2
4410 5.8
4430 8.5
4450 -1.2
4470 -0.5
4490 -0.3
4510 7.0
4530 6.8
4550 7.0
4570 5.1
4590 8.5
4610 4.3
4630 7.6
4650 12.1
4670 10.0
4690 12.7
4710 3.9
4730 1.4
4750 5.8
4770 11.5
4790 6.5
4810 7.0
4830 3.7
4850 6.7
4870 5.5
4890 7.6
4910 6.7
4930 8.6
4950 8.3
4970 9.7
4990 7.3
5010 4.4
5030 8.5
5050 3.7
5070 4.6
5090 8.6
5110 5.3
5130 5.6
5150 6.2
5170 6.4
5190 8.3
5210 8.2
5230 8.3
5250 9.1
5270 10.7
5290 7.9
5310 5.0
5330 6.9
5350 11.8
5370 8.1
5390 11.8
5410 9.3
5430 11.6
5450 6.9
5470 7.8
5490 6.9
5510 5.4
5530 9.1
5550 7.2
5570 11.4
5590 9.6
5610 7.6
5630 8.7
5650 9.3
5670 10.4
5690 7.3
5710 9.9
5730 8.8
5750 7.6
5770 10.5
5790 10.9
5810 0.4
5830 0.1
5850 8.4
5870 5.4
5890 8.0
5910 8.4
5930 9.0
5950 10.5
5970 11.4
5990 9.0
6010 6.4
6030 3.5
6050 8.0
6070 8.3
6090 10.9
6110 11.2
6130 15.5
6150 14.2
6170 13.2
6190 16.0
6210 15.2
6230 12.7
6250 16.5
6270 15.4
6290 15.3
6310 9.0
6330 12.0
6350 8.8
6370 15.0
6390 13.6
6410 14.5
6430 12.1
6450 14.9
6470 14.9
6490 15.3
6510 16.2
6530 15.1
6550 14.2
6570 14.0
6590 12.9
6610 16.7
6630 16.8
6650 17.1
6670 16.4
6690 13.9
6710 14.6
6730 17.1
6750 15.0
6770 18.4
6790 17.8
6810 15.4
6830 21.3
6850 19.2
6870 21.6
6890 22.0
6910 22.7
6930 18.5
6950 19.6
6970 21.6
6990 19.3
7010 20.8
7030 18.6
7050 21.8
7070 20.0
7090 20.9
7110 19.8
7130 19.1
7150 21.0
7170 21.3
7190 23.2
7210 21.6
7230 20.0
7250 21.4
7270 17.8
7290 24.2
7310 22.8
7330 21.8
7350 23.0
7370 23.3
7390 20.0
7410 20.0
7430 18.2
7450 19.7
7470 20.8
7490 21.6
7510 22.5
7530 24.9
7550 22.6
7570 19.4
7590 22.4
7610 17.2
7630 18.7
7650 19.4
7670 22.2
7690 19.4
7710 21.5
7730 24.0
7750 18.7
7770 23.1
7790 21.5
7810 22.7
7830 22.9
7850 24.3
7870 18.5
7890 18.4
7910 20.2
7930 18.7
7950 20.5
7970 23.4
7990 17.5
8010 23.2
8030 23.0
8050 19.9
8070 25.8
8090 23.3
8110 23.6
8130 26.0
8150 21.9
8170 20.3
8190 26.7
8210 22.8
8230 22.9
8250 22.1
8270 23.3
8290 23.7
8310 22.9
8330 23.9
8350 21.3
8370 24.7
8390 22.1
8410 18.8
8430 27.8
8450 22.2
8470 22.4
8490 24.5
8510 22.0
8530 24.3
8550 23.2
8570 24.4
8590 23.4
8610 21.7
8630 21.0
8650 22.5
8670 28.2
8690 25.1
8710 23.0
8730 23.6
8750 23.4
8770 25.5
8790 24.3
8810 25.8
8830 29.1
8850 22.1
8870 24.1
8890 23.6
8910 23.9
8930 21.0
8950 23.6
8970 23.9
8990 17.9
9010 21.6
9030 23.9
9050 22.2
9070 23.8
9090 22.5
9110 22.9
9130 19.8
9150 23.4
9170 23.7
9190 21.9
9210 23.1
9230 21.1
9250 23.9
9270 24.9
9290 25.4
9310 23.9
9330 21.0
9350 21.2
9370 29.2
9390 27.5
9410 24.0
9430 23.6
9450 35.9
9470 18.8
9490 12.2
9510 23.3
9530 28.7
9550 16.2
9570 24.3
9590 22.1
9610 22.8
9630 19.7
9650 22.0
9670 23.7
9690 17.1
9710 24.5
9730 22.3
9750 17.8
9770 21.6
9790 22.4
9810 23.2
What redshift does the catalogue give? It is 0.53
